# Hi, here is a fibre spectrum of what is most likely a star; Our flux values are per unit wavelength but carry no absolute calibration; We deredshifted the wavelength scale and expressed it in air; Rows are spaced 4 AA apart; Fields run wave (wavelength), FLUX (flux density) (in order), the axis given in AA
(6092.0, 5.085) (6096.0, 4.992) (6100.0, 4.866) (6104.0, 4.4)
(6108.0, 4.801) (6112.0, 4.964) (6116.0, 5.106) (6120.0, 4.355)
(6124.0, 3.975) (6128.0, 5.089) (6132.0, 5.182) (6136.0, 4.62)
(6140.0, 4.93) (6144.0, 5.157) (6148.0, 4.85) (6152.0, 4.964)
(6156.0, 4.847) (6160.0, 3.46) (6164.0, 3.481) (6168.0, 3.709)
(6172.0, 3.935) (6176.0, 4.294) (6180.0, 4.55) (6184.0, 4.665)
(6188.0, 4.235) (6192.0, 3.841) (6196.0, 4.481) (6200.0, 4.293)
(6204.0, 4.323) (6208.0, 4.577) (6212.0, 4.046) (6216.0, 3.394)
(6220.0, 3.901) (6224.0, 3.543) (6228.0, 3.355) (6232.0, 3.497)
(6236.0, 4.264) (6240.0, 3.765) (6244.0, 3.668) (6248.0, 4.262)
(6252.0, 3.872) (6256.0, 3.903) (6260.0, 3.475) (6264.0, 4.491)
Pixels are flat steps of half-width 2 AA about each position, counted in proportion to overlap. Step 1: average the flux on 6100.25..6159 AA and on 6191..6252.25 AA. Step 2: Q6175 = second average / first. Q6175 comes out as 0.83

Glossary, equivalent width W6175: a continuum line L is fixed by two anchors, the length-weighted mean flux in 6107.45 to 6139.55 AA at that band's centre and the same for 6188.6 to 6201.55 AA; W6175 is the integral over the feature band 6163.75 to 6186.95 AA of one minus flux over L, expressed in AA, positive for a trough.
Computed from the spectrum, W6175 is 1.0 AA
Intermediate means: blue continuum 4.77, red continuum 4.21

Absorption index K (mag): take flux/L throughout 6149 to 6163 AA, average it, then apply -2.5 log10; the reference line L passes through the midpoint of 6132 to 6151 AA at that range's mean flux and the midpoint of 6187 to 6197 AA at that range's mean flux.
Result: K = 0.08 mag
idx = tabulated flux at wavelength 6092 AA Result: 5.085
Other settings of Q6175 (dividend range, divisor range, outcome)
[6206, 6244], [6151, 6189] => 0.91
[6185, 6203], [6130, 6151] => 0.86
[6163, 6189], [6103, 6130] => 0.89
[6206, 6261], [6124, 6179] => 0.85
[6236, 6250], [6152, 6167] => 0.97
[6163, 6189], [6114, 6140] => 0.87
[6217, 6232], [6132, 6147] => 0.72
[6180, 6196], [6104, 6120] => 0.90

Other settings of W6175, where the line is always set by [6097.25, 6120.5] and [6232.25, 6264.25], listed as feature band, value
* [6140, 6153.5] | -1.30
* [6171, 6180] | 0.27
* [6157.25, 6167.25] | 1.90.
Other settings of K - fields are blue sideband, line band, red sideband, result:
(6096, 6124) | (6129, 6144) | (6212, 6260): -0.10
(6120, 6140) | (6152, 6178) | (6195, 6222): 0.11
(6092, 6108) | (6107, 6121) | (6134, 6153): 0.00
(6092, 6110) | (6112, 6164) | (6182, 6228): -0.03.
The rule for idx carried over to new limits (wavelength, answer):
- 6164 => 3.481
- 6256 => 3.903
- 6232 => 3.497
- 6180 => 4.55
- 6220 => 3.901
